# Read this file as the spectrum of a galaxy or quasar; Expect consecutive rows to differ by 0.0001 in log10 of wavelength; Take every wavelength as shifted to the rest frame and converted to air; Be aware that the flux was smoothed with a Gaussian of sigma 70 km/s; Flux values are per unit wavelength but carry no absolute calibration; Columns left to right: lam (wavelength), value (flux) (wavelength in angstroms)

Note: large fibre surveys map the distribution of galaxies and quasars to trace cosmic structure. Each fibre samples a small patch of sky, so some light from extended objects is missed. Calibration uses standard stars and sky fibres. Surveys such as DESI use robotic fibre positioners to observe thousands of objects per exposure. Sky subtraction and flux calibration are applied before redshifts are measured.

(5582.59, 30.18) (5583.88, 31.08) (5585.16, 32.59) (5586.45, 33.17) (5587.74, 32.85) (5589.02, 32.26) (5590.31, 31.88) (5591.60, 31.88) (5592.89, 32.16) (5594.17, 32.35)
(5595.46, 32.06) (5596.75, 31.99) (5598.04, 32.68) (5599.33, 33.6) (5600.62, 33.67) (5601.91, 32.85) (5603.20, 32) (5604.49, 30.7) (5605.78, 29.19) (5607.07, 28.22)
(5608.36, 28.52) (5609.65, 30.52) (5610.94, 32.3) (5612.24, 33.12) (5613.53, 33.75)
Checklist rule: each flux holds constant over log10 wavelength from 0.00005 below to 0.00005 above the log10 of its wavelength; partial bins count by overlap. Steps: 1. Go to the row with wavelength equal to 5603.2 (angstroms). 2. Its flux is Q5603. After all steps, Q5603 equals 32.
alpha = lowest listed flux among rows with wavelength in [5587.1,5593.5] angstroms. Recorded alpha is 31.88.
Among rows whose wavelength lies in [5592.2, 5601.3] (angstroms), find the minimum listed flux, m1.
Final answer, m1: 31.99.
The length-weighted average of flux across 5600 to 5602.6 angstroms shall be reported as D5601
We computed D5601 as 33.2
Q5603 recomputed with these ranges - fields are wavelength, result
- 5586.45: 33.17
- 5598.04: 32.68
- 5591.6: 31.88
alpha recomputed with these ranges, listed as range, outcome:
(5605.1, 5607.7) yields 28.22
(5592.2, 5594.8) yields 32.16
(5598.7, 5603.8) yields 32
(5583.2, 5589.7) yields 31.08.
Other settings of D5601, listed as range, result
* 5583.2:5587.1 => 32.2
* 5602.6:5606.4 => 30.6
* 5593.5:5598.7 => 32.3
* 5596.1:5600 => 32.7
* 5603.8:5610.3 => 29.5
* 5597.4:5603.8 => 33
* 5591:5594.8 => 32.2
